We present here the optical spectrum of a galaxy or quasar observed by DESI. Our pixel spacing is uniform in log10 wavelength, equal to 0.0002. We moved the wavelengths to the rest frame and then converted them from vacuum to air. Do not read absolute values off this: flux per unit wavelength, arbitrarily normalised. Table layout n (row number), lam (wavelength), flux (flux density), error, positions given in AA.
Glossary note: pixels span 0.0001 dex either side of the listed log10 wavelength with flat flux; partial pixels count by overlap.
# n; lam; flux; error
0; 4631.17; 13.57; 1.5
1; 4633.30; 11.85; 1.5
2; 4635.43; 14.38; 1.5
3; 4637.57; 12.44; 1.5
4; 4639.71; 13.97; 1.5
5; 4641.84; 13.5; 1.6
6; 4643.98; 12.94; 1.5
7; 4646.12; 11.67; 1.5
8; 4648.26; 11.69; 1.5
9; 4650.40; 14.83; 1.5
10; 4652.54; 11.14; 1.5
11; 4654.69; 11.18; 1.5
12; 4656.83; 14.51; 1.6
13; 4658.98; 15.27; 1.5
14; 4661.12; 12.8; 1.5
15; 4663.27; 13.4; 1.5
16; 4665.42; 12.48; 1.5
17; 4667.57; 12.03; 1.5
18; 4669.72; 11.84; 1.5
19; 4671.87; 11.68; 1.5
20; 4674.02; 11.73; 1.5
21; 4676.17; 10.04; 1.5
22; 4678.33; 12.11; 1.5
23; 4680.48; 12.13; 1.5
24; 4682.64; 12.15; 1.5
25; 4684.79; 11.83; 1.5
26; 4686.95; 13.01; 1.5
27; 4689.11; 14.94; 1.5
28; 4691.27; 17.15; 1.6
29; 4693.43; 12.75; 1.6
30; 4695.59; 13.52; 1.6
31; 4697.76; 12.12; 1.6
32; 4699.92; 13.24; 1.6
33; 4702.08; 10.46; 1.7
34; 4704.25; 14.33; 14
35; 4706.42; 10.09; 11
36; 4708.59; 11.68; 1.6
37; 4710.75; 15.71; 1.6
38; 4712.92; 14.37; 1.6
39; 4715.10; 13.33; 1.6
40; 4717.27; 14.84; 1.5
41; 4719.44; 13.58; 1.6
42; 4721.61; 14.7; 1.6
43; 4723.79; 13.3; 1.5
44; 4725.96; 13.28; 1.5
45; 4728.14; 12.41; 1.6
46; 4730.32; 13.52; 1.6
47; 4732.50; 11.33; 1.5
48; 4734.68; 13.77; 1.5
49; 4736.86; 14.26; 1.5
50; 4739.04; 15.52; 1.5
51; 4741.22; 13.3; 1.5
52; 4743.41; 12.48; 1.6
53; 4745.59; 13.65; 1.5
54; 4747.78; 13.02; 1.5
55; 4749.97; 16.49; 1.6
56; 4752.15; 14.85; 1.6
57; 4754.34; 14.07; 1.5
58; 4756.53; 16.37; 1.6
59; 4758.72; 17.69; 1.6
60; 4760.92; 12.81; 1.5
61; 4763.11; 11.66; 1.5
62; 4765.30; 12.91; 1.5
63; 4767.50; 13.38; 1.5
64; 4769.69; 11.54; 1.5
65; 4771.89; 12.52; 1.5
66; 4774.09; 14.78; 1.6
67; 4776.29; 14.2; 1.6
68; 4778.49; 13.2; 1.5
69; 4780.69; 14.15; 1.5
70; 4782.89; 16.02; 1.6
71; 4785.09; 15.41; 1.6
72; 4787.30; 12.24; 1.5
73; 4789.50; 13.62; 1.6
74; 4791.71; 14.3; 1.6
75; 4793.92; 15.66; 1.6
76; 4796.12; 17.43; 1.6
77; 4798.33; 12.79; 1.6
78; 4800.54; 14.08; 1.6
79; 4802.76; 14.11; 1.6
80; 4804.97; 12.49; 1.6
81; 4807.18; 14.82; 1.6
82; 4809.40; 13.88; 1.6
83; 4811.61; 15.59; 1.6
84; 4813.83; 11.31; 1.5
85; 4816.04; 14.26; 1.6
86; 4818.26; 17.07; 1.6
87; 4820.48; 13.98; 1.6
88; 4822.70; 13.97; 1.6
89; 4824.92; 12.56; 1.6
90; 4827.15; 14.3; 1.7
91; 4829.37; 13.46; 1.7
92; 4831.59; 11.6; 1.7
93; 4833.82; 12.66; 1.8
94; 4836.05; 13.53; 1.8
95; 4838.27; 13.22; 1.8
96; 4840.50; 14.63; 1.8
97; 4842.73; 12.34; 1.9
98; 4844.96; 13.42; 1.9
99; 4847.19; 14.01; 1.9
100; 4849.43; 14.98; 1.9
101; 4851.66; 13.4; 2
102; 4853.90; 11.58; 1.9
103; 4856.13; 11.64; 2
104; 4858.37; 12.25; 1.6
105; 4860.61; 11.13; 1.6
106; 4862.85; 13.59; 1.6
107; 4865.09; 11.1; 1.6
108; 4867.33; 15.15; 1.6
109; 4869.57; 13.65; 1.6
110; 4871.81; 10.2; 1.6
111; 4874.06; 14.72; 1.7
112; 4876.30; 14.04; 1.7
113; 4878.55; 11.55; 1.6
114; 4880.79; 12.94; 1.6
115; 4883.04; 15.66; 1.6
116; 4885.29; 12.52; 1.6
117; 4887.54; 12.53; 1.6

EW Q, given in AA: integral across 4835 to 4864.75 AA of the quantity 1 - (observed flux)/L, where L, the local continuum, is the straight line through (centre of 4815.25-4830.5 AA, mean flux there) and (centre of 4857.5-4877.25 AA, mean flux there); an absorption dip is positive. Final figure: 0.9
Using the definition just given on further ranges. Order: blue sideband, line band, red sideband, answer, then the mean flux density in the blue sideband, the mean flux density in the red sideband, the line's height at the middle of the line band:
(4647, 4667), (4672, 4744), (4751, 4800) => 2.1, 13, 14.2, 13.5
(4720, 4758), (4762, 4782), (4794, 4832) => 1.2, 13.9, 14.1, 14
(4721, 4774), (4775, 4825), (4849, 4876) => -3.7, 13.7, 12.8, 13.3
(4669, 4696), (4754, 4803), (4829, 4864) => -4.9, 12.7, 13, 12.8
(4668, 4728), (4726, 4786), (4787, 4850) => -2.2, 12.9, 13.9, 13.4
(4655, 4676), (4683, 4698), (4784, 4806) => -0.8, 12.7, 14.2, 13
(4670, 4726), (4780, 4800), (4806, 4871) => -2.1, 13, 13.4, 13.3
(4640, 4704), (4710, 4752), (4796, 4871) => -2.7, 12.7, 13.5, 13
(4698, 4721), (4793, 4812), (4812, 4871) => -1.8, 13.2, 13.3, 13.2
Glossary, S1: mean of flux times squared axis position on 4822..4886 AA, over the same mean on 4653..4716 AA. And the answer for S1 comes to 1.10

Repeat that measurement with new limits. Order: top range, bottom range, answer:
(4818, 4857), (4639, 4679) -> 1.15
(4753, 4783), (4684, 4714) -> 1.08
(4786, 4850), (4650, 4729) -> 1.13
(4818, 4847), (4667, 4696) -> 1.14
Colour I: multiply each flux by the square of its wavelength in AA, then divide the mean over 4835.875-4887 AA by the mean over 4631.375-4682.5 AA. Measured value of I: 1.1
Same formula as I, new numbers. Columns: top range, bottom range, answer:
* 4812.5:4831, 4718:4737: 1.08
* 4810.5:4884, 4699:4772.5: 1.03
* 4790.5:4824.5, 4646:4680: 1.23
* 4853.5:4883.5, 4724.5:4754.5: 0.98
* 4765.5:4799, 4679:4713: 1.12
